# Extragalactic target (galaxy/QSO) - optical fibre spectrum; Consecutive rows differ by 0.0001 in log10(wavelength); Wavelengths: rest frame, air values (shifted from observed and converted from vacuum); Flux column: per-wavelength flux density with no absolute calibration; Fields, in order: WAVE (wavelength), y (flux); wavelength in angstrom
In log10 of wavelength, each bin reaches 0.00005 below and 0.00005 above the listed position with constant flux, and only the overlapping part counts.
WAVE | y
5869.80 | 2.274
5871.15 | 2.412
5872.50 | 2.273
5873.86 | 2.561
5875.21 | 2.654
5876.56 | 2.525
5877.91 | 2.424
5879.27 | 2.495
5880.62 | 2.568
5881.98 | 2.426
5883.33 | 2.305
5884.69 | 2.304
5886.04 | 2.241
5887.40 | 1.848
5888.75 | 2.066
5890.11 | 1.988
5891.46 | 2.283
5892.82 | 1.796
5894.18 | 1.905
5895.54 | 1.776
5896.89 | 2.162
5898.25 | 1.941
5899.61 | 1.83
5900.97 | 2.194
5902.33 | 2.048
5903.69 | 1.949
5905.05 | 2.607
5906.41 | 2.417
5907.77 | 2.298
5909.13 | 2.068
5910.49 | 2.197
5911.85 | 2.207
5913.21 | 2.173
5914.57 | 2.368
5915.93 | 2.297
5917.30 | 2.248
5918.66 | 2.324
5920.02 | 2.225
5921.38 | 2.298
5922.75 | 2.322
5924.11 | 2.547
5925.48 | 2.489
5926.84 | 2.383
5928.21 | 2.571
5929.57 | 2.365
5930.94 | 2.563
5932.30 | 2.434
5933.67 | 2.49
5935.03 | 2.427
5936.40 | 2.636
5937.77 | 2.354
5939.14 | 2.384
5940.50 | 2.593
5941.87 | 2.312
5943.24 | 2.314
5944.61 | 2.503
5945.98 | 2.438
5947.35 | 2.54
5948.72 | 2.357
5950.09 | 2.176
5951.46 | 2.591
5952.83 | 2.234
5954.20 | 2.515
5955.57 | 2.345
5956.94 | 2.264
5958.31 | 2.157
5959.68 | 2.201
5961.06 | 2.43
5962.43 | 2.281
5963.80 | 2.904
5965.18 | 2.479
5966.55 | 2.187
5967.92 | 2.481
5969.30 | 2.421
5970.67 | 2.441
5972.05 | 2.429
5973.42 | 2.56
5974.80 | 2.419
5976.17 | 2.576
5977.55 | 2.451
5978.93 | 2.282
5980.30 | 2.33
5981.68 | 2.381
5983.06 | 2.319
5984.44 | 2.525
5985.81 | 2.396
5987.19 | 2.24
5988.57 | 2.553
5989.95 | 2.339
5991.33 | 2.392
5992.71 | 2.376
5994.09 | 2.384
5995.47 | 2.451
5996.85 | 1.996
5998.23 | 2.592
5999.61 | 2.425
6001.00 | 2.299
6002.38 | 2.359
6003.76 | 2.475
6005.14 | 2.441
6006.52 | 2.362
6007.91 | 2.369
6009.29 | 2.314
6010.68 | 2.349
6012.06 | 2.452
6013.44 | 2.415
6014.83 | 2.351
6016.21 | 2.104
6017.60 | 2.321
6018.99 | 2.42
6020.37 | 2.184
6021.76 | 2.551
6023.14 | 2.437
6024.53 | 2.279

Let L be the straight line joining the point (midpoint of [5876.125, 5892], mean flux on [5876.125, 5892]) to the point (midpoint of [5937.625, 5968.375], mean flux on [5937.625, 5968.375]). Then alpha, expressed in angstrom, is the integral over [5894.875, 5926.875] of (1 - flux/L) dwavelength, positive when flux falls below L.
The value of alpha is 1.5 angstrom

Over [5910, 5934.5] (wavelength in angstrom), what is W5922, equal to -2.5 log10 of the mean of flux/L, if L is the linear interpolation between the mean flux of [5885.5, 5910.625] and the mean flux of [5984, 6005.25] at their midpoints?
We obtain -0.098 mag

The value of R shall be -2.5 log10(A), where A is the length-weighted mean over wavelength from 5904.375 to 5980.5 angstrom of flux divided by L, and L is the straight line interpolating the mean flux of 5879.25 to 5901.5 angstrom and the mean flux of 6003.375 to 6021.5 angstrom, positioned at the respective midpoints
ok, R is -0.08 mag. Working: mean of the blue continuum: 2.11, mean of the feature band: 2.39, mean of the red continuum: 2.35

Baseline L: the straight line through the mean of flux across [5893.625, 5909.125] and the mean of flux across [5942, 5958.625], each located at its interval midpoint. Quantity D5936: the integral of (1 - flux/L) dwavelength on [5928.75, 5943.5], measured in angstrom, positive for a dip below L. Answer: -1.0 angstrom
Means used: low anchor 2.1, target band 2.45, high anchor 2.37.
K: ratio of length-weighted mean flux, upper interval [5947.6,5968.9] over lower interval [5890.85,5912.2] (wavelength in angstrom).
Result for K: 1.13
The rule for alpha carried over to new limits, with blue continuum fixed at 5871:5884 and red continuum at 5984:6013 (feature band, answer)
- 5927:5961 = 0.21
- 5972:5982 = -0.13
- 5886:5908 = 3.43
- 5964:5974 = -0.19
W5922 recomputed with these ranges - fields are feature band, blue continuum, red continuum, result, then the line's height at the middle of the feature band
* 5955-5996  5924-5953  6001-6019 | 0.00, 2.4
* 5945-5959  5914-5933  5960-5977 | 0.03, 2.43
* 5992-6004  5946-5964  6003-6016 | 0.01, 2.38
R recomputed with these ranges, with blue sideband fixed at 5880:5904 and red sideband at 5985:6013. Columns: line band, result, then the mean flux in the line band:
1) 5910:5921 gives -0.05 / 2.26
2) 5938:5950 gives -0.09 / 2.41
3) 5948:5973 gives -0.05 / 2.39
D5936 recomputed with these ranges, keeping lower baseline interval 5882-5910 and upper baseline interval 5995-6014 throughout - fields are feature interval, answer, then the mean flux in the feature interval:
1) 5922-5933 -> -1.4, 2.46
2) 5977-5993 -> -0.4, 2.38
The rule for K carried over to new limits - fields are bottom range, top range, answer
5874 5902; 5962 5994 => 1.11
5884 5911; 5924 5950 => 1.17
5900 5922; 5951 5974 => 1.07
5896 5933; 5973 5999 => 1.05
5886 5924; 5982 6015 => 1.11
